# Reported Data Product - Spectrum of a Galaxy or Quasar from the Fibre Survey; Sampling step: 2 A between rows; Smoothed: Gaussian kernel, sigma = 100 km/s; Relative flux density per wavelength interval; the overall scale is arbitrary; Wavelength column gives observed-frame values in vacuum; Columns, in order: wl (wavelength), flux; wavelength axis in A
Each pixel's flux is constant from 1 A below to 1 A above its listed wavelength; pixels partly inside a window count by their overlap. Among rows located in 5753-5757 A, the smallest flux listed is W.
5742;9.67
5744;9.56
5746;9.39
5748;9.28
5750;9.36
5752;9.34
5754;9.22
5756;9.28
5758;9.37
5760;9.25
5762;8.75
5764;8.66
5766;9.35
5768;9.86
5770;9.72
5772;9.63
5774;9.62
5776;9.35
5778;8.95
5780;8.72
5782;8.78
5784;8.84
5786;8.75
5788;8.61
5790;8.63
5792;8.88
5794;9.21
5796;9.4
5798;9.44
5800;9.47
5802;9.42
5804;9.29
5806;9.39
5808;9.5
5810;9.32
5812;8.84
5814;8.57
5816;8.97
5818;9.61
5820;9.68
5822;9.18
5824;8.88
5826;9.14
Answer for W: 9.22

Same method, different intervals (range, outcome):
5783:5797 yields 8.61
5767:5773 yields 9.63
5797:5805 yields 9.29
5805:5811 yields 9.32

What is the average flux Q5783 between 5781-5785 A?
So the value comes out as 8.81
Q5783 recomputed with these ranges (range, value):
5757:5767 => 9.08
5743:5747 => 9.48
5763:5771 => 9.4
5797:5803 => 9.44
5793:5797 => 9.3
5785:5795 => 8.82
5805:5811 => 9.4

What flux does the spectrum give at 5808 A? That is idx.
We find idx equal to 9.5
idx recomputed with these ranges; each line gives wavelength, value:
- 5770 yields 9.72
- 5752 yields 9.34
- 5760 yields 9.25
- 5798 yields 9.44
